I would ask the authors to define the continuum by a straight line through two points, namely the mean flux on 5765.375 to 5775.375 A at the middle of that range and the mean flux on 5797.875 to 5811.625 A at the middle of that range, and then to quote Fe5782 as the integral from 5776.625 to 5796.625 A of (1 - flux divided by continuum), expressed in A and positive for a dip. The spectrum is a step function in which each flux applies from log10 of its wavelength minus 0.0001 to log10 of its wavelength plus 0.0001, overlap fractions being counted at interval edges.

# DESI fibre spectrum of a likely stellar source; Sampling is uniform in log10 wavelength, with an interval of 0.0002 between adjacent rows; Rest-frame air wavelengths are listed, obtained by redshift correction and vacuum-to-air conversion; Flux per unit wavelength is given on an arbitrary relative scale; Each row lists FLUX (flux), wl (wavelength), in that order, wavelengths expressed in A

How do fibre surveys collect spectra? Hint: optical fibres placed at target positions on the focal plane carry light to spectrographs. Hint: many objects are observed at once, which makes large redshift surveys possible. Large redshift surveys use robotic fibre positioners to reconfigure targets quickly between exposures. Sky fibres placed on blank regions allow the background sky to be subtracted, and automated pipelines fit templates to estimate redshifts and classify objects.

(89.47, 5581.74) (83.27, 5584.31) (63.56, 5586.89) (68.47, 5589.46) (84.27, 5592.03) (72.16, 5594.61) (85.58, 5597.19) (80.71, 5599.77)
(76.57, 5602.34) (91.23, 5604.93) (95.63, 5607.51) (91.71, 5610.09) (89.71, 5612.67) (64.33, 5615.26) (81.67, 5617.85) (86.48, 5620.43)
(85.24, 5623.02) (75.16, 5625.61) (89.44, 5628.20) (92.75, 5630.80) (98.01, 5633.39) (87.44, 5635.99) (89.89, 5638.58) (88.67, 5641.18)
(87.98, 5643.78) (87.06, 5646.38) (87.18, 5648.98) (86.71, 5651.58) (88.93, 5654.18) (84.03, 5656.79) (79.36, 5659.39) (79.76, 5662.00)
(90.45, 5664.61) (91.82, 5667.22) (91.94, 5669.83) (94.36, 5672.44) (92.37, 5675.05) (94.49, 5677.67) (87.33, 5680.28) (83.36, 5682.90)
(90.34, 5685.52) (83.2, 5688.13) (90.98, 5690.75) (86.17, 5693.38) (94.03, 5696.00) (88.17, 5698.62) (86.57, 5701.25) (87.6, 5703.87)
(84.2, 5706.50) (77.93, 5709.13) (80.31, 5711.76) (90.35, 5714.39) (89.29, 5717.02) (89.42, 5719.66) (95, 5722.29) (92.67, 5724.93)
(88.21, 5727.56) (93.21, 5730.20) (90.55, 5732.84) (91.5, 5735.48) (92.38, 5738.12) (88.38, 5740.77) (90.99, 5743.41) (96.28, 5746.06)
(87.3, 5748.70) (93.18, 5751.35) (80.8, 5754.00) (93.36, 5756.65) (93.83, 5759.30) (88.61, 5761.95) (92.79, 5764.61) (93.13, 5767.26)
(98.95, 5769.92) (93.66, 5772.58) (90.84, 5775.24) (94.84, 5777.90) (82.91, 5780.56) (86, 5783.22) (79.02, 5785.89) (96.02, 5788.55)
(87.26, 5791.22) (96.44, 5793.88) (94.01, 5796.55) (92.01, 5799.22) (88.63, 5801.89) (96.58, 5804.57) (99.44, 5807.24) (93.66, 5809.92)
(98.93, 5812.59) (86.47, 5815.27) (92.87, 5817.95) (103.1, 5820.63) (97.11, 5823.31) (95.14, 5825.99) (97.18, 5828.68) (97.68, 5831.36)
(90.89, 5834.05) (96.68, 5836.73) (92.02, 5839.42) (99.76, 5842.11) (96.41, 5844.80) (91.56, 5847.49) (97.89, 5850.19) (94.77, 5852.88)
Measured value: 1.07 A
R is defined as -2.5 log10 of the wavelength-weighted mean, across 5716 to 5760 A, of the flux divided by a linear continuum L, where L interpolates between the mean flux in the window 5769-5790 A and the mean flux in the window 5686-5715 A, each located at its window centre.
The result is -0.03 mag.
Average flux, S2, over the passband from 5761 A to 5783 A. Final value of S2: 91.7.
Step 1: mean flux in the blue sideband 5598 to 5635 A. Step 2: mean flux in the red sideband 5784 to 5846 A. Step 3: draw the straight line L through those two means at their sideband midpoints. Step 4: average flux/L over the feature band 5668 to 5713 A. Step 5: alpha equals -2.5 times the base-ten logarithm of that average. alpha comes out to 0.01 mag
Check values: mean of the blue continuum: 85.6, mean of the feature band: 87.9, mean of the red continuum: 94.2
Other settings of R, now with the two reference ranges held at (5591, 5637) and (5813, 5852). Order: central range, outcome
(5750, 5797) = 0.02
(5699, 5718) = 0.05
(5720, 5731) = -0.02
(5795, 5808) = 0.00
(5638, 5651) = -0.02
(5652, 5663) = 0.05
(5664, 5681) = -0.05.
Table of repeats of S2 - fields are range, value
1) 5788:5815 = 93.9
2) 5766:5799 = 91.1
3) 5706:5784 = 90.1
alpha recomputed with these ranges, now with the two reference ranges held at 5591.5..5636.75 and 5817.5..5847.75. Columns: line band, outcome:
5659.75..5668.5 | 0.01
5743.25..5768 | 0.01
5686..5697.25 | 0.00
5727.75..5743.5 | 0.00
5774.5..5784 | 0.06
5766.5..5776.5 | -0.01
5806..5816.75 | 0.01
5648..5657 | 0.00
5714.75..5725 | -0.01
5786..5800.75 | 0.02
